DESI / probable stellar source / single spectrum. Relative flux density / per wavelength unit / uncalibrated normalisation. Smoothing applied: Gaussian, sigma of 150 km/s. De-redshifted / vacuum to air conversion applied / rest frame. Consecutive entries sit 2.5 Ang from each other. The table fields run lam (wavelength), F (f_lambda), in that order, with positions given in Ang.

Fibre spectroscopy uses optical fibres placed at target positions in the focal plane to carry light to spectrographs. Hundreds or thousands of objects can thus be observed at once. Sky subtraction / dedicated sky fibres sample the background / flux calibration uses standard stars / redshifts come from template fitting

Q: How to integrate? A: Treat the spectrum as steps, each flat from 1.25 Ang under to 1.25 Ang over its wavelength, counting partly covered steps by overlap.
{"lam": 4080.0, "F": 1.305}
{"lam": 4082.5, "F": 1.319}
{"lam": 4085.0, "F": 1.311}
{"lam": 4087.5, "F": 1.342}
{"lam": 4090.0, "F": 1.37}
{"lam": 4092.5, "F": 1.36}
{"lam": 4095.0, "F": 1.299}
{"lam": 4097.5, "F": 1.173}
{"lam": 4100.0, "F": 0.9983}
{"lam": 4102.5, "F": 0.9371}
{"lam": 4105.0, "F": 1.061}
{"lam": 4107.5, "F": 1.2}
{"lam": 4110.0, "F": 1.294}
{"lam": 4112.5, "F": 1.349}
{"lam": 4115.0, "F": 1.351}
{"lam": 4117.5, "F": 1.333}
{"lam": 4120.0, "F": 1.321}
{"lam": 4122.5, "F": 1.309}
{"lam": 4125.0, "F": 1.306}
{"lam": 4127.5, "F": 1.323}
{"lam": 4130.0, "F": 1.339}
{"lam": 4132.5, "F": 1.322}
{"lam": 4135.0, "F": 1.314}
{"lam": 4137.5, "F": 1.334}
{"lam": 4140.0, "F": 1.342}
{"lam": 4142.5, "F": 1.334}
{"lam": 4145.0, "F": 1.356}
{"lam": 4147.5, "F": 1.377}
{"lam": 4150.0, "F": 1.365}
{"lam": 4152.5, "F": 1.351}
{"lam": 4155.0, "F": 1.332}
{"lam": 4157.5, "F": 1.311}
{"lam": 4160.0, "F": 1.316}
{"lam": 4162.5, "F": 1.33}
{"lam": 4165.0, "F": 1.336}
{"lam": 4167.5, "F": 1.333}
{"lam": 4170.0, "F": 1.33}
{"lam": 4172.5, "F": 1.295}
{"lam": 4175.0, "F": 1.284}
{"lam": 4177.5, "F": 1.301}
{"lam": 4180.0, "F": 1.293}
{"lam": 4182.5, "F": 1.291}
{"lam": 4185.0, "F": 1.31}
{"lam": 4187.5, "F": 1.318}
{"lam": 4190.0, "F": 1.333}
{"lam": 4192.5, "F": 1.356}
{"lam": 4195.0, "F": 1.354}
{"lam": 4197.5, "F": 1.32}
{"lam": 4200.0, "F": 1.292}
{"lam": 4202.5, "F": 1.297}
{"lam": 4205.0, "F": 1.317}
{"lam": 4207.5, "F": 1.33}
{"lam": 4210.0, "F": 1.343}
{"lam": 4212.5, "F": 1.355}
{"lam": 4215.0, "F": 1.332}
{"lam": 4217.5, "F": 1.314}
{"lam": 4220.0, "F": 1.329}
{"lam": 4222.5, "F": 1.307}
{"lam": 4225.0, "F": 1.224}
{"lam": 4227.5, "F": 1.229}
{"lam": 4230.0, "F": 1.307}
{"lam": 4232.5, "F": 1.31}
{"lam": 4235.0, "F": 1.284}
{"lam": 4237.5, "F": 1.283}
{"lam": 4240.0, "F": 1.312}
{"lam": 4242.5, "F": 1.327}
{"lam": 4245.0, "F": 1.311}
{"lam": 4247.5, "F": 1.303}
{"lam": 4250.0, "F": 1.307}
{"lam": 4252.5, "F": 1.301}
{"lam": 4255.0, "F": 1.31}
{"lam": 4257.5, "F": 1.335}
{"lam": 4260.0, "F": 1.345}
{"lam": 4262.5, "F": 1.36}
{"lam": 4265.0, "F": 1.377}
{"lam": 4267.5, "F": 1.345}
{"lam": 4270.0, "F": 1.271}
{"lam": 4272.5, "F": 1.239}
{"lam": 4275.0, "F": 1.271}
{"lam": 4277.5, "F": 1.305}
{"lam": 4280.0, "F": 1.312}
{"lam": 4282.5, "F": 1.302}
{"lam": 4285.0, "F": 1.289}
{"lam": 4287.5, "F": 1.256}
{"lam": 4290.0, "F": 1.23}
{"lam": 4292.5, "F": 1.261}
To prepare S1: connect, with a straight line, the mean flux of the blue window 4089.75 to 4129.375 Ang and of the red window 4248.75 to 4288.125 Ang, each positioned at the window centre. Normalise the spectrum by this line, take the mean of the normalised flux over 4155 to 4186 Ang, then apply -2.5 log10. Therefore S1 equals -0.03 mag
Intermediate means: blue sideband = 1.25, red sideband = 1.31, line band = 1.31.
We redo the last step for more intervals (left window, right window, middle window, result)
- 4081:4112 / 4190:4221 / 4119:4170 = -0.05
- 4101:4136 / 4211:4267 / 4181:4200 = -0.02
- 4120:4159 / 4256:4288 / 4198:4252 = 0.01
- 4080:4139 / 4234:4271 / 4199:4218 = -0.02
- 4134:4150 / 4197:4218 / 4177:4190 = 0.02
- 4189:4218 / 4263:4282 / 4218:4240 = 0.03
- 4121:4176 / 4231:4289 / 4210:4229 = 0.01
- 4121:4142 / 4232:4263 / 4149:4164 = -0.01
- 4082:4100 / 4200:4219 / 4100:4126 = 0.05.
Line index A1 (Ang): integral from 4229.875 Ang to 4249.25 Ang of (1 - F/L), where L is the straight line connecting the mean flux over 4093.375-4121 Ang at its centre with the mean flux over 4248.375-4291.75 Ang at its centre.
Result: -0.3 Ang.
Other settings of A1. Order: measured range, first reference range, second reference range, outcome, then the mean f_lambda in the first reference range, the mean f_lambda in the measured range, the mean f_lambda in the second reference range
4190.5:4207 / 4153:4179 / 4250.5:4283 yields -0.1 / 1.32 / 1.32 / 1.31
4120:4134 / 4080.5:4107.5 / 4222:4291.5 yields -1.0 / 1.22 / 1.32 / 1.3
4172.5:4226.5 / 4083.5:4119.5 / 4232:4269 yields -0.8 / 1.24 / 1.31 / 1.32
